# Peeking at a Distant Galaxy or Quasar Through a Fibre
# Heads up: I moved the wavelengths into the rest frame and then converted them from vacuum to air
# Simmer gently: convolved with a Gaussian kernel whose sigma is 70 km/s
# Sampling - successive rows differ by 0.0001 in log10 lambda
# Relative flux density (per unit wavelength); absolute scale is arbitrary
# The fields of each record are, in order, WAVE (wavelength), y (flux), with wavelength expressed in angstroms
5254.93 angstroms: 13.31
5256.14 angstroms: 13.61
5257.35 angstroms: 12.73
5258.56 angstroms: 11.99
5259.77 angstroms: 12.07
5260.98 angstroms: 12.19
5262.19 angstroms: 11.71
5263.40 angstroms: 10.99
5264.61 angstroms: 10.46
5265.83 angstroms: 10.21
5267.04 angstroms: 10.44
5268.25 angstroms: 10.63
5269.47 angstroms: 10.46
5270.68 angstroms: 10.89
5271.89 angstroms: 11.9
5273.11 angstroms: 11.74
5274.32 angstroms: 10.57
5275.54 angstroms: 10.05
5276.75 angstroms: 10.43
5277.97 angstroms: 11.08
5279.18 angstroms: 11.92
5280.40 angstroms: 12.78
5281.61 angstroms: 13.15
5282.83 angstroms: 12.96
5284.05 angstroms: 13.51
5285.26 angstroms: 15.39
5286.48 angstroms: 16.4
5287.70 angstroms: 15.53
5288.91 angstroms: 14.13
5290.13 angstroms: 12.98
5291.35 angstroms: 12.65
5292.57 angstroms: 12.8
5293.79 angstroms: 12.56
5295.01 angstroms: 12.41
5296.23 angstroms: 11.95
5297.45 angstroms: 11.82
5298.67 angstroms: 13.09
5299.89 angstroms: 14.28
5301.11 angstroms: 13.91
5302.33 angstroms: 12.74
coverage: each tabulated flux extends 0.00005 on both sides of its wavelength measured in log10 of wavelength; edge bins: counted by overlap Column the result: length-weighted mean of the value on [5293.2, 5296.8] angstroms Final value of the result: 12.3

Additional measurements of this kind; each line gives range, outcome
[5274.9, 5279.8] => 10.9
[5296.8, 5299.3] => 12.5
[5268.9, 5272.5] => 11.1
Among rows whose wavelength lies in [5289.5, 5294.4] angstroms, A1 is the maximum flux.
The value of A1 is 12.98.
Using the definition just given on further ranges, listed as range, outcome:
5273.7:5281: 12.78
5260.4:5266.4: 12.19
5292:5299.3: 13.09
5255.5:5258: 13.61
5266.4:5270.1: 10.63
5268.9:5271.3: 10.89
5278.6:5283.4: 13.15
